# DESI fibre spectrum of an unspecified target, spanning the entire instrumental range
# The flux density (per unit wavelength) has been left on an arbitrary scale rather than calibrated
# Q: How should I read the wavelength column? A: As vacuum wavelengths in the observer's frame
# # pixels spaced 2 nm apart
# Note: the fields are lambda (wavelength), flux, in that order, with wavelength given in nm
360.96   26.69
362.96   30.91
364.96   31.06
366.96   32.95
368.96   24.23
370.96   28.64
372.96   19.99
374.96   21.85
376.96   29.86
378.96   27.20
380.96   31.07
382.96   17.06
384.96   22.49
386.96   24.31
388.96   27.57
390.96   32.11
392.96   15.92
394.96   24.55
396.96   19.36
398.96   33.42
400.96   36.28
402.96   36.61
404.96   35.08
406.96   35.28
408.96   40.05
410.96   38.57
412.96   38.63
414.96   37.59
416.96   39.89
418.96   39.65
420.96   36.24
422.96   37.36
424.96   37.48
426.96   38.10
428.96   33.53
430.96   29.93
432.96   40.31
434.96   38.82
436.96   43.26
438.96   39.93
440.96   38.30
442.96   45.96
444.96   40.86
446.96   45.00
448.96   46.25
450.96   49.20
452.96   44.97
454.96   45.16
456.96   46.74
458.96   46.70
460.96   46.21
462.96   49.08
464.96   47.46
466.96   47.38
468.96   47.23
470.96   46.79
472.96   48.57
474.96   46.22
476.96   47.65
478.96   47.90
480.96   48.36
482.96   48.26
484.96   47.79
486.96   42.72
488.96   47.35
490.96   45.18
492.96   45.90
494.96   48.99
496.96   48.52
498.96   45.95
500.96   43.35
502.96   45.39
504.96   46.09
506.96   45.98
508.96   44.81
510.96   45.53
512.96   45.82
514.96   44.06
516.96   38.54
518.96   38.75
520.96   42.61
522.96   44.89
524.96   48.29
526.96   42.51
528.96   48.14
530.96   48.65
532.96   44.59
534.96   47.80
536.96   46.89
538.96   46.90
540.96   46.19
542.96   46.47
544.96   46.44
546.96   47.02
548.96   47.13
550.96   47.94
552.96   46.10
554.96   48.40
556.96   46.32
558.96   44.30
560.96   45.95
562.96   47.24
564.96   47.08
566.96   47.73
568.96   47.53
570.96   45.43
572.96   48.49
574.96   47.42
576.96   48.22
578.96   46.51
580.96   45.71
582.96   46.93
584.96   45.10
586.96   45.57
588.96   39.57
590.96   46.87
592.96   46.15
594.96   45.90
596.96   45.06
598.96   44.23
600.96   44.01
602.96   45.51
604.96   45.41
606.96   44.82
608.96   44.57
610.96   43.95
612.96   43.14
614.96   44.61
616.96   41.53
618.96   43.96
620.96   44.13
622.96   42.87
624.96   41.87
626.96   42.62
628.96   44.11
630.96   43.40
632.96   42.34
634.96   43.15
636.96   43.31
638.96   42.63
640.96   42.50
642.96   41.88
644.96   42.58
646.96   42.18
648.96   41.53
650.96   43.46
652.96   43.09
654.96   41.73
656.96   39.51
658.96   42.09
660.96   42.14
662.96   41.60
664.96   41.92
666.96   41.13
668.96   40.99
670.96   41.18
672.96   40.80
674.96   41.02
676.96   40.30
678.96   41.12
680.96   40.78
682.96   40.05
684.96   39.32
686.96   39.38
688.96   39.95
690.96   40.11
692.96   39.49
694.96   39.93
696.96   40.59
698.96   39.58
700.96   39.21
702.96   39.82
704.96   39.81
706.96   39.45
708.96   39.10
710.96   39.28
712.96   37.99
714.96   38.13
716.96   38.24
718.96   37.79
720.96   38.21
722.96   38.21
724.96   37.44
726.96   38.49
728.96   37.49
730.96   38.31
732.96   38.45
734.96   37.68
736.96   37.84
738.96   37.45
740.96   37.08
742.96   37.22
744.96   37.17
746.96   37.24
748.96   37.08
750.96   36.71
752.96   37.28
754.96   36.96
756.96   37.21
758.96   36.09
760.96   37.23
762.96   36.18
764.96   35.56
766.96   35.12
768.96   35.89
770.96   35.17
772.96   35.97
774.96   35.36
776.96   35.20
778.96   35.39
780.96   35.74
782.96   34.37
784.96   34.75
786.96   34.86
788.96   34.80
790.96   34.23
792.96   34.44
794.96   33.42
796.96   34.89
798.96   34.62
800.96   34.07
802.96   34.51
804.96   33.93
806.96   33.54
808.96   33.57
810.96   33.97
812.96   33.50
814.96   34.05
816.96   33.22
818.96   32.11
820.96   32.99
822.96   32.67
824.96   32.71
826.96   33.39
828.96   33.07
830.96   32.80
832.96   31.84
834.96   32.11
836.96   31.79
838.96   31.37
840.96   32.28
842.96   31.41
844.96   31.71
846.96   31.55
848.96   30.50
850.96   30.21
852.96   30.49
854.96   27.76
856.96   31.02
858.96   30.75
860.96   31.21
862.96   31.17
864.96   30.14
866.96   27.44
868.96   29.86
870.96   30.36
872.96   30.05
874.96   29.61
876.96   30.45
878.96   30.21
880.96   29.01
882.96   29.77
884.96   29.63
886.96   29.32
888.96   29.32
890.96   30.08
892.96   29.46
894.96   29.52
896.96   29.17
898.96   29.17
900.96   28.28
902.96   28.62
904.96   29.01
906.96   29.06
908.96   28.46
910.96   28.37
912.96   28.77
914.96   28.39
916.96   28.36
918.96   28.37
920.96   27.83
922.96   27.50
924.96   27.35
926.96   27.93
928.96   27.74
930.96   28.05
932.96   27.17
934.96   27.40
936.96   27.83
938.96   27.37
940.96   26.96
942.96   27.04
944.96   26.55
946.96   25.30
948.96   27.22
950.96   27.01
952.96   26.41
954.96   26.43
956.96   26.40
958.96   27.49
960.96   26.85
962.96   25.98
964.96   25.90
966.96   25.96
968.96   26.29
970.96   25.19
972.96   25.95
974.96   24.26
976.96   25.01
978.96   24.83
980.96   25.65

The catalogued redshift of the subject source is 0.00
